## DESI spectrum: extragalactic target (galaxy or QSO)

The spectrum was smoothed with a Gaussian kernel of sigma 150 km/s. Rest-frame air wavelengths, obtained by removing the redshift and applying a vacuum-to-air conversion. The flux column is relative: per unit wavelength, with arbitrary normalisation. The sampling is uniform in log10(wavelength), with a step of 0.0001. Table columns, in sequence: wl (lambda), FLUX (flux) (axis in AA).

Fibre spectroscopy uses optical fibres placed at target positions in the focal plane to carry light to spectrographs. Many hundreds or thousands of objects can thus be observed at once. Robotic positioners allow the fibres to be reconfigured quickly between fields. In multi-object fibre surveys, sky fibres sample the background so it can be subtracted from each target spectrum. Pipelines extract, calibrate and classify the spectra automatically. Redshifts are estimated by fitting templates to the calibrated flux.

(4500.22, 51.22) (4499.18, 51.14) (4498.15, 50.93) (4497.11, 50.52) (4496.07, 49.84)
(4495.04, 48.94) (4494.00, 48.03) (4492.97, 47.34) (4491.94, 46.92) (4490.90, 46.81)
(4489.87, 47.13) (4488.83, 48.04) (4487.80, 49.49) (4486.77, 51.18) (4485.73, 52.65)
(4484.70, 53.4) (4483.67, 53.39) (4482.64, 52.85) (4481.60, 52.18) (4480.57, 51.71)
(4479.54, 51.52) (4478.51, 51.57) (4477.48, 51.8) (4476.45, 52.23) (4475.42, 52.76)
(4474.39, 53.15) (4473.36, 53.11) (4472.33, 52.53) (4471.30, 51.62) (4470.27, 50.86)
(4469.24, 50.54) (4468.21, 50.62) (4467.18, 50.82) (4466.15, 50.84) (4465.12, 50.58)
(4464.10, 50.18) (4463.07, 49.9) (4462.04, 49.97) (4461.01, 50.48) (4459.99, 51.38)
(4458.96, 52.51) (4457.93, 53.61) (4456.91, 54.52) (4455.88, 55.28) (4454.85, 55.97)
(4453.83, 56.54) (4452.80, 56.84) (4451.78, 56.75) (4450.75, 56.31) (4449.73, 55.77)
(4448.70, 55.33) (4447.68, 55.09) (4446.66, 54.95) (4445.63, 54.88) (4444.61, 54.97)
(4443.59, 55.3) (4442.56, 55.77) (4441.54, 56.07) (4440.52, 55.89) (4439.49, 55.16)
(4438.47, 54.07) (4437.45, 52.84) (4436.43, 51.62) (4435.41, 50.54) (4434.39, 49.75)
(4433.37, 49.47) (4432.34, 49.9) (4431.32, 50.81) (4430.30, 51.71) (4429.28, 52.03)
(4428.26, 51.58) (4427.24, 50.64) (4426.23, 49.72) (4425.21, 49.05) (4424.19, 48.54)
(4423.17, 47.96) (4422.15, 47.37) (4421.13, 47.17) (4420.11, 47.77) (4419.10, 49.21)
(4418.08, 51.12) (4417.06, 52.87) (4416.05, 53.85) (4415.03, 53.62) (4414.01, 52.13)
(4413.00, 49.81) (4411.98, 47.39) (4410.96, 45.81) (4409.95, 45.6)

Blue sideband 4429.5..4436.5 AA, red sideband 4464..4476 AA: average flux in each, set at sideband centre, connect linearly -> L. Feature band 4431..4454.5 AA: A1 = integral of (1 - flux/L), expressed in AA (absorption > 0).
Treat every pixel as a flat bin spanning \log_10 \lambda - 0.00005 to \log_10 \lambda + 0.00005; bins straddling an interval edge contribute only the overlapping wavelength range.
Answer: -1.6 AA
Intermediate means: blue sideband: 50.5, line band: 54.2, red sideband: 51.5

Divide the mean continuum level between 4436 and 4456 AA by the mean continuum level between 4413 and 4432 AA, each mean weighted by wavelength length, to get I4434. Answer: 1.10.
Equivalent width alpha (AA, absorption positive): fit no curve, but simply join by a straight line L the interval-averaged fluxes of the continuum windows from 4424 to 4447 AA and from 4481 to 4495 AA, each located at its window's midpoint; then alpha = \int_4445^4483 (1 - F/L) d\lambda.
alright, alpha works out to -1.4 AA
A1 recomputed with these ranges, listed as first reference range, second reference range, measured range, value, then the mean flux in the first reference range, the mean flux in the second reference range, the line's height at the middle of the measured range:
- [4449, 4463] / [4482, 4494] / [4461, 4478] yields 0.3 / 54.2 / 49.9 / 52.3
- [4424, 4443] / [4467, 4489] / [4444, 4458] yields -1.0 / 51.9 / 51.8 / 51.9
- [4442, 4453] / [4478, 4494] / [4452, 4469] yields 0.4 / 55.6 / 50.3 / 53.8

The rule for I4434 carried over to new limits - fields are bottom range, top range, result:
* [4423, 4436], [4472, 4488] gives 1.04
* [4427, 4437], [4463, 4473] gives 1.00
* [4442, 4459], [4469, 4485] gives 0.94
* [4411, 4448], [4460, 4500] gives 0.98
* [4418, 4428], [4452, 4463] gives 1.10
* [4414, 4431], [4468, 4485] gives 1.04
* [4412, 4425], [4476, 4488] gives 1.04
